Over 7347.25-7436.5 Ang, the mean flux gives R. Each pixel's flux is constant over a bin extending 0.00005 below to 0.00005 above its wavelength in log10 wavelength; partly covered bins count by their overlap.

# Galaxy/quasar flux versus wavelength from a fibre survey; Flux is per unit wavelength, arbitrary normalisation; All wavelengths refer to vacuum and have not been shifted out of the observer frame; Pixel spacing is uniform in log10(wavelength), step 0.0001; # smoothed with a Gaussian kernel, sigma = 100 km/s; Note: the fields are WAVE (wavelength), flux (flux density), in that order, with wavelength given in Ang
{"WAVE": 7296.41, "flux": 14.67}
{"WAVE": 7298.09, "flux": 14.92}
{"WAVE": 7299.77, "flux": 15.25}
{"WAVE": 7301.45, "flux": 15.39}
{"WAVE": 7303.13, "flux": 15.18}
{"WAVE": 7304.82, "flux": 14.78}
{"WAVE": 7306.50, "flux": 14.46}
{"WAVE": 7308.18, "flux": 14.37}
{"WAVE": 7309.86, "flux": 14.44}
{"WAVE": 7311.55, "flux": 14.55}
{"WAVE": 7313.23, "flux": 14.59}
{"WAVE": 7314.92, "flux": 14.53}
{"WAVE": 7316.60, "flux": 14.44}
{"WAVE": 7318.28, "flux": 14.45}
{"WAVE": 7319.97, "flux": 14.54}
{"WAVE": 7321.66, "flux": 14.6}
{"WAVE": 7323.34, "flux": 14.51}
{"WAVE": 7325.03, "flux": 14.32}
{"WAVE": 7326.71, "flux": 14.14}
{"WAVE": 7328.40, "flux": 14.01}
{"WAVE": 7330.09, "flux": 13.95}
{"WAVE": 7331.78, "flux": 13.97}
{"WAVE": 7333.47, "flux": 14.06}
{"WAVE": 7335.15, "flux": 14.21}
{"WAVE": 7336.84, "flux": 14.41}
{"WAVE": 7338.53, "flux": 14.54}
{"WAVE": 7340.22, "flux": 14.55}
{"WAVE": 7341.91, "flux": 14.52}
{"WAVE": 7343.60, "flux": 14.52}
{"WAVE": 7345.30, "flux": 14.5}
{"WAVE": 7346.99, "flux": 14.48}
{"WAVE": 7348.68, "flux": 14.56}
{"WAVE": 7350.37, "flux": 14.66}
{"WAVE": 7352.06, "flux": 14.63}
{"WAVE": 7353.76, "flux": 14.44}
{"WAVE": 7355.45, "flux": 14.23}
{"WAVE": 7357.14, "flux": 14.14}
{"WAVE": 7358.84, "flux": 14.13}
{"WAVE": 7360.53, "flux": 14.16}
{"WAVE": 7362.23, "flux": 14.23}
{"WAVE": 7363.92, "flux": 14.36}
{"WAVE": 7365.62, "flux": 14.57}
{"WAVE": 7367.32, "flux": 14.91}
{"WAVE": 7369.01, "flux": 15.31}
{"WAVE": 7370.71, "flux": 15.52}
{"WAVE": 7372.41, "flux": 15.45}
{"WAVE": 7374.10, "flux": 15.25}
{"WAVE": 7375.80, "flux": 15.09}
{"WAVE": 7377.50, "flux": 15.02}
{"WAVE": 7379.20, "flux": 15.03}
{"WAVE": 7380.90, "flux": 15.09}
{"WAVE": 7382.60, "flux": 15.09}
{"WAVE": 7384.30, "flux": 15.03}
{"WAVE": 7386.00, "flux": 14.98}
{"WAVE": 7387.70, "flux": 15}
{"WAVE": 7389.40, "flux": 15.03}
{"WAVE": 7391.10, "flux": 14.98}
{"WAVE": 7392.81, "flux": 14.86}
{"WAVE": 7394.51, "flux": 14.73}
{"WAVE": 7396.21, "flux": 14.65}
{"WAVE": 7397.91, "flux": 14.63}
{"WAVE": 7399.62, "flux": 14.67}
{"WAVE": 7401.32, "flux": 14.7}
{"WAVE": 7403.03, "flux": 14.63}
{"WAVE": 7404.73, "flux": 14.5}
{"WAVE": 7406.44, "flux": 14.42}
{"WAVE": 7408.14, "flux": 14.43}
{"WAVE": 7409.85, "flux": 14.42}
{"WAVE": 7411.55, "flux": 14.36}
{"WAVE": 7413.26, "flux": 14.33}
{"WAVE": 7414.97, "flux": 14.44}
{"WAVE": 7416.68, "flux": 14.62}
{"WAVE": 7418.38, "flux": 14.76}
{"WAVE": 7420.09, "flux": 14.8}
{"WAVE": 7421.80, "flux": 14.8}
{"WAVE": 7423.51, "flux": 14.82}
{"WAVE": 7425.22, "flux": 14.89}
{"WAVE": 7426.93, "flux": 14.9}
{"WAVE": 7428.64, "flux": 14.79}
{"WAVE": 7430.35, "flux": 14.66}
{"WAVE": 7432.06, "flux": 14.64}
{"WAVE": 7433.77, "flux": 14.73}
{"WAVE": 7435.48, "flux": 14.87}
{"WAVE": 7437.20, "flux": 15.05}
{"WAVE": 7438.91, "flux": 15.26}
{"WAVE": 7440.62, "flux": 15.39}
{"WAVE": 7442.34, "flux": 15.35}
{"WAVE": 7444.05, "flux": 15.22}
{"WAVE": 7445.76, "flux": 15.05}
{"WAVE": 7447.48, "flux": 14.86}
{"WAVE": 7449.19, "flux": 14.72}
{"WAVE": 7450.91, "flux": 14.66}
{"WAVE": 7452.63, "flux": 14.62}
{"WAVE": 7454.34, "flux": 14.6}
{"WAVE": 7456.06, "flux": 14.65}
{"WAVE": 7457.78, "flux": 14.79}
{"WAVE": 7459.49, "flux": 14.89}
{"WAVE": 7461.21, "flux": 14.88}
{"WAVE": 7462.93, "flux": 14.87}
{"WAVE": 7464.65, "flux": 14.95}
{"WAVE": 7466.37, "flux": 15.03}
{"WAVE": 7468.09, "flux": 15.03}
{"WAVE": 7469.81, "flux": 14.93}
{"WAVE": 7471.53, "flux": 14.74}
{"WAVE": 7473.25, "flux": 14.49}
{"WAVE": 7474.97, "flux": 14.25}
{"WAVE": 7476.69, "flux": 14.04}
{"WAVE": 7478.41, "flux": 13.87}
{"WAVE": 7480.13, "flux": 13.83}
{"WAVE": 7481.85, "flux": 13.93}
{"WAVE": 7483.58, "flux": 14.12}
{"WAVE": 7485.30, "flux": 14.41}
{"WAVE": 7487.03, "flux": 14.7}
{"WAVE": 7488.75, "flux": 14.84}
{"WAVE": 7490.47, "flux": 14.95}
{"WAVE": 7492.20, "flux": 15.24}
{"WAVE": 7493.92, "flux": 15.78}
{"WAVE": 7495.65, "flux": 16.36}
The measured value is 14.7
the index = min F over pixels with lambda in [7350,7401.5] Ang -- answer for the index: 14.13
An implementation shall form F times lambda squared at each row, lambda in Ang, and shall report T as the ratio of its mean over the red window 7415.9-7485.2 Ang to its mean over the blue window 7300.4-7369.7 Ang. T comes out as 1.05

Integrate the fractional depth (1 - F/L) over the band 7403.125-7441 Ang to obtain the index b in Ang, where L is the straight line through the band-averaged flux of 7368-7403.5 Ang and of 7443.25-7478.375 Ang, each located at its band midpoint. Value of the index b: 0.4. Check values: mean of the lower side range 15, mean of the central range 14.7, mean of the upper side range 14.7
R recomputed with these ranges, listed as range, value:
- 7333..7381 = 14.6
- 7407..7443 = 14.8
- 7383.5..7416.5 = 14.7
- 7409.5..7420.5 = 14.5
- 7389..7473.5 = 14.8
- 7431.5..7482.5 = 14.7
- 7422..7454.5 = 14.9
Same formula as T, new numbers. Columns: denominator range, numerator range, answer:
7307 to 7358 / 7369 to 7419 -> 1.05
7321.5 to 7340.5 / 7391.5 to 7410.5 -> 1.04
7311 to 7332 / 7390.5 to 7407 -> 1.04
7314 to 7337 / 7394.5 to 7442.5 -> 1.06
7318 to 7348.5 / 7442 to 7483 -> 1.06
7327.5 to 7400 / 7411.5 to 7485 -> 1.03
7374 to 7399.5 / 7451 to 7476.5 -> 1.01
